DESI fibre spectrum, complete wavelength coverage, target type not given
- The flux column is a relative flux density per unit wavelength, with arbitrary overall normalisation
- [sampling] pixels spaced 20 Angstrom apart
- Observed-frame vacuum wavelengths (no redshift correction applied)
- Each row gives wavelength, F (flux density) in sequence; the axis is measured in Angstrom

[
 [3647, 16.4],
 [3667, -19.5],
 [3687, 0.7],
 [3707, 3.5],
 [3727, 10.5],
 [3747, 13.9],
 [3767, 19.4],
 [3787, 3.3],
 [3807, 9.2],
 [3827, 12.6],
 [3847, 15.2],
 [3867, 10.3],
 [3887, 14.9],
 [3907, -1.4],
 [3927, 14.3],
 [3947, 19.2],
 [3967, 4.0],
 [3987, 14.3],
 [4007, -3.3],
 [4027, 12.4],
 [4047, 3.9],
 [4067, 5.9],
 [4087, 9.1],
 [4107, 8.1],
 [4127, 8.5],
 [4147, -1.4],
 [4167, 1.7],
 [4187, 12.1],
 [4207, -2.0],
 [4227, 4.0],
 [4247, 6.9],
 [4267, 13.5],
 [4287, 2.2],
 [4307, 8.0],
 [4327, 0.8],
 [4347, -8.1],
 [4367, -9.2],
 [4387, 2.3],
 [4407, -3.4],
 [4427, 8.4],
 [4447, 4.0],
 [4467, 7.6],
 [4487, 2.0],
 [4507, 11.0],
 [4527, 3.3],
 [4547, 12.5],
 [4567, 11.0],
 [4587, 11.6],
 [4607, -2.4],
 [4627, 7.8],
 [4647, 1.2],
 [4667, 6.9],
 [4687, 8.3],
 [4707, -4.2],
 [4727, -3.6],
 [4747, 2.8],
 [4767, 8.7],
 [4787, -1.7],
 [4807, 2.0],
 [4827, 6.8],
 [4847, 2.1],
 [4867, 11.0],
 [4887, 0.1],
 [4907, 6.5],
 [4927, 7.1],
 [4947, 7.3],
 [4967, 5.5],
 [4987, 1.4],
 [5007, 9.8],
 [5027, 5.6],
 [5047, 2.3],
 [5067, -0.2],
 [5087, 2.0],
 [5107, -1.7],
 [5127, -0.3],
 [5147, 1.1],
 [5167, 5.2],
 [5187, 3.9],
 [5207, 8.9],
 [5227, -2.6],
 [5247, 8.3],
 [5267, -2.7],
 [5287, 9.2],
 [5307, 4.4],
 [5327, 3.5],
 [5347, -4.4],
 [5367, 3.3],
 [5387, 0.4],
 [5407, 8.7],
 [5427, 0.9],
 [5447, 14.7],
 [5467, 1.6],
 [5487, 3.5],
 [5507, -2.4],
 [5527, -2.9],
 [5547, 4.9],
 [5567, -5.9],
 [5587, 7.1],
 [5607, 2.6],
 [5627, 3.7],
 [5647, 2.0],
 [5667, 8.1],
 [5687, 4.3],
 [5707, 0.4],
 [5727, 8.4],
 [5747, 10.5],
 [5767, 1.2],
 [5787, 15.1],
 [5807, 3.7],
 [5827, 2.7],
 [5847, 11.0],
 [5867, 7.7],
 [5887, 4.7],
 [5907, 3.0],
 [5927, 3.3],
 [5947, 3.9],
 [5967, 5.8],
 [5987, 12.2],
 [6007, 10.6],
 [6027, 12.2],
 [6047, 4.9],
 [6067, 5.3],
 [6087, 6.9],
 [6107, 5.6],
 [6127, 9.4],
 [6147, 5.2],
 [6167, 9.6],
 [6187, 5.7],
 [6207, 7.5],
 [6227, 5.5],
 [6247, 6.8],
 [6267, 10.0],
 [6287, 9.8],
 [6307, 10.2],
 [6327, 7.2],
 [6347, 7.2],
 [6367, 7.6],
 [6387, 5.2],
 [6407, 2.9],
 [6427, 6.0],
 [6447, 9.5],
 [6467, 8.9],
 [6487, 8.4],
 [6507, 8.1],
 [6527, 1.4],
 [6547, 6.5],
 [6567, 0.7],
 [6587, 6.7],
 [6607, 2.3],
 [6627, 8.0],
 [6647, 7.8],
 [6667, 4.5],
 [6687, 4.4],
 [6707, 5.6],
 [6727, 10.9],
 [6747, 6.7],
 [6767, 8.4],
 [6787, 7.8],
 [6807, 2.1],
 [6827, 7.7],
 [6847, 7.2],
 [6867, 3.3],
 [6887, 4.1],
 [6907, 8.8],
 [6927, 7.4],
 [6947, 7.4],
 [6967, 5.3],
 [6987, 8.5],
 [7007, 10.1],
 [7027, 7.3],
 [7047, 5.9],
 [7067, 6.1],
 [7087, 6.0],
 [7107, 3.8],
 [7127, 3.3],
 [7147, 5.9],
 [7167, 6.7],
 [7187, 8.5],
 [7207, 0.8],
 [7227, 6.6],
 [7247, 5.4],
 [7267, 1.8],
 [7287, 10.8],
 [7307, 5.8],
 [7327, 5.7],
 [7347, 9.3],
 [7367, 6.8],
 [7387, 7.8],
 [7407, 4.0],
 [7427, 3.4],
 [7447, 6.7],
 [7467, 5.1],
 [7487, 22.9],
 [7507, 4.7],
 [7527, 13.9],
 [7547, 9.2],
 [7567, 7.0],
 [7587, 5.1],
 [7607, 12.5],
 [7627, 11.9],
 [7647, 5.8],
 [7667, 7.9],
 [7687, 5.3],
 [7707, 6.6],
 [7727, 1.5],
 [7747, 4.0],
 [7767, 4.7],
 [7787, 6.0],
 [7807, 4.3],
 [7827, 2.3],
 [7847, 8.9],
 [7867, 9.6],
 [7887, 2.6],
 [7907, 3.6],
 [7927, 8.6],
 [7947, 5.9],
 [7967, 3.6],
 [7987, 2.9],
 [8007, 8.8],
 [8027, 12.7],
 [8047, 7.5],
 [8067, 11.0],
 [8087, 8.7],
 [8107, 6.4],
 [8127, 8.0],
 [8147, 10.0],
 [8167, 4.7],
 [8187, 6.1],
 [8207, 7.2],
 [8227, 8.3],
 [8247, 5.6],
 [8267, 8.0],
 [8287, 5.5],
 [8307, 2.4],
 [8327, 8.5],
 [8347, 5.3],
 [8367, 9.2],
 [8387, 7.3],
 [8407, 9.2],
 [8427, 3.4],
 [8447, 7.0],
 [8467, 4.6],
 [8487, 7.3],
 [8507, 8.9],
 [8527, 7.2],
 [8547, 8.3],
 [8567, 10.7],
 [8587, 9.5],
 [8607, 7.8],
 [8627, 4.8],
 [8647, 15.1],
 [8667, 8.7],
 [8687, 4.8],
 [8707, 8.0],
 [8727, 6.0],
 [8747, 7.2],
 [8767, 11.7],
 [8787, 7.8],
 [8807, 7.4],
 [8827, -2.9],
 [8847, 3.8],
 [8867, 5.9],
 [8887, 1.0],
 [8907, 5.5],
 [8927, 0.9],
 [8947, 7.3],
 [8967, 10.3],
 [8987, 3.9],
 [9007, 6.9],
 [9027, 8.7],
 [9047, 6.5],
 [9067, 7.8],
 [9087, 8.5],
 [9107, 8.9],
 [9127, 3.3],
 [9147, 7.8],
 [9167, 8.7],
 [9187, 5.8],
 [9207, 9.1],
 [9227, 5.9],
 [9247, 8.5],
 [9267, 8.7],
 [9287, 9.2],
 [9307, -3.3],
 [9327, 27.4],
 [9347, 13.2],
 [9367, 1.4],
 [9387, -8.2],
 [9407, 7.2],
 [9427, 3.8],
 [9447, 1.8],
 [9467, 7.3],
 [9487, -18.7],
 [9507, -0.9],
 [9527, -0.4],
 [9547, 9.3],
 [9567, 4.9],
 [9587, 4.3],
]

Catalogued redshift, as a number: 1.01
